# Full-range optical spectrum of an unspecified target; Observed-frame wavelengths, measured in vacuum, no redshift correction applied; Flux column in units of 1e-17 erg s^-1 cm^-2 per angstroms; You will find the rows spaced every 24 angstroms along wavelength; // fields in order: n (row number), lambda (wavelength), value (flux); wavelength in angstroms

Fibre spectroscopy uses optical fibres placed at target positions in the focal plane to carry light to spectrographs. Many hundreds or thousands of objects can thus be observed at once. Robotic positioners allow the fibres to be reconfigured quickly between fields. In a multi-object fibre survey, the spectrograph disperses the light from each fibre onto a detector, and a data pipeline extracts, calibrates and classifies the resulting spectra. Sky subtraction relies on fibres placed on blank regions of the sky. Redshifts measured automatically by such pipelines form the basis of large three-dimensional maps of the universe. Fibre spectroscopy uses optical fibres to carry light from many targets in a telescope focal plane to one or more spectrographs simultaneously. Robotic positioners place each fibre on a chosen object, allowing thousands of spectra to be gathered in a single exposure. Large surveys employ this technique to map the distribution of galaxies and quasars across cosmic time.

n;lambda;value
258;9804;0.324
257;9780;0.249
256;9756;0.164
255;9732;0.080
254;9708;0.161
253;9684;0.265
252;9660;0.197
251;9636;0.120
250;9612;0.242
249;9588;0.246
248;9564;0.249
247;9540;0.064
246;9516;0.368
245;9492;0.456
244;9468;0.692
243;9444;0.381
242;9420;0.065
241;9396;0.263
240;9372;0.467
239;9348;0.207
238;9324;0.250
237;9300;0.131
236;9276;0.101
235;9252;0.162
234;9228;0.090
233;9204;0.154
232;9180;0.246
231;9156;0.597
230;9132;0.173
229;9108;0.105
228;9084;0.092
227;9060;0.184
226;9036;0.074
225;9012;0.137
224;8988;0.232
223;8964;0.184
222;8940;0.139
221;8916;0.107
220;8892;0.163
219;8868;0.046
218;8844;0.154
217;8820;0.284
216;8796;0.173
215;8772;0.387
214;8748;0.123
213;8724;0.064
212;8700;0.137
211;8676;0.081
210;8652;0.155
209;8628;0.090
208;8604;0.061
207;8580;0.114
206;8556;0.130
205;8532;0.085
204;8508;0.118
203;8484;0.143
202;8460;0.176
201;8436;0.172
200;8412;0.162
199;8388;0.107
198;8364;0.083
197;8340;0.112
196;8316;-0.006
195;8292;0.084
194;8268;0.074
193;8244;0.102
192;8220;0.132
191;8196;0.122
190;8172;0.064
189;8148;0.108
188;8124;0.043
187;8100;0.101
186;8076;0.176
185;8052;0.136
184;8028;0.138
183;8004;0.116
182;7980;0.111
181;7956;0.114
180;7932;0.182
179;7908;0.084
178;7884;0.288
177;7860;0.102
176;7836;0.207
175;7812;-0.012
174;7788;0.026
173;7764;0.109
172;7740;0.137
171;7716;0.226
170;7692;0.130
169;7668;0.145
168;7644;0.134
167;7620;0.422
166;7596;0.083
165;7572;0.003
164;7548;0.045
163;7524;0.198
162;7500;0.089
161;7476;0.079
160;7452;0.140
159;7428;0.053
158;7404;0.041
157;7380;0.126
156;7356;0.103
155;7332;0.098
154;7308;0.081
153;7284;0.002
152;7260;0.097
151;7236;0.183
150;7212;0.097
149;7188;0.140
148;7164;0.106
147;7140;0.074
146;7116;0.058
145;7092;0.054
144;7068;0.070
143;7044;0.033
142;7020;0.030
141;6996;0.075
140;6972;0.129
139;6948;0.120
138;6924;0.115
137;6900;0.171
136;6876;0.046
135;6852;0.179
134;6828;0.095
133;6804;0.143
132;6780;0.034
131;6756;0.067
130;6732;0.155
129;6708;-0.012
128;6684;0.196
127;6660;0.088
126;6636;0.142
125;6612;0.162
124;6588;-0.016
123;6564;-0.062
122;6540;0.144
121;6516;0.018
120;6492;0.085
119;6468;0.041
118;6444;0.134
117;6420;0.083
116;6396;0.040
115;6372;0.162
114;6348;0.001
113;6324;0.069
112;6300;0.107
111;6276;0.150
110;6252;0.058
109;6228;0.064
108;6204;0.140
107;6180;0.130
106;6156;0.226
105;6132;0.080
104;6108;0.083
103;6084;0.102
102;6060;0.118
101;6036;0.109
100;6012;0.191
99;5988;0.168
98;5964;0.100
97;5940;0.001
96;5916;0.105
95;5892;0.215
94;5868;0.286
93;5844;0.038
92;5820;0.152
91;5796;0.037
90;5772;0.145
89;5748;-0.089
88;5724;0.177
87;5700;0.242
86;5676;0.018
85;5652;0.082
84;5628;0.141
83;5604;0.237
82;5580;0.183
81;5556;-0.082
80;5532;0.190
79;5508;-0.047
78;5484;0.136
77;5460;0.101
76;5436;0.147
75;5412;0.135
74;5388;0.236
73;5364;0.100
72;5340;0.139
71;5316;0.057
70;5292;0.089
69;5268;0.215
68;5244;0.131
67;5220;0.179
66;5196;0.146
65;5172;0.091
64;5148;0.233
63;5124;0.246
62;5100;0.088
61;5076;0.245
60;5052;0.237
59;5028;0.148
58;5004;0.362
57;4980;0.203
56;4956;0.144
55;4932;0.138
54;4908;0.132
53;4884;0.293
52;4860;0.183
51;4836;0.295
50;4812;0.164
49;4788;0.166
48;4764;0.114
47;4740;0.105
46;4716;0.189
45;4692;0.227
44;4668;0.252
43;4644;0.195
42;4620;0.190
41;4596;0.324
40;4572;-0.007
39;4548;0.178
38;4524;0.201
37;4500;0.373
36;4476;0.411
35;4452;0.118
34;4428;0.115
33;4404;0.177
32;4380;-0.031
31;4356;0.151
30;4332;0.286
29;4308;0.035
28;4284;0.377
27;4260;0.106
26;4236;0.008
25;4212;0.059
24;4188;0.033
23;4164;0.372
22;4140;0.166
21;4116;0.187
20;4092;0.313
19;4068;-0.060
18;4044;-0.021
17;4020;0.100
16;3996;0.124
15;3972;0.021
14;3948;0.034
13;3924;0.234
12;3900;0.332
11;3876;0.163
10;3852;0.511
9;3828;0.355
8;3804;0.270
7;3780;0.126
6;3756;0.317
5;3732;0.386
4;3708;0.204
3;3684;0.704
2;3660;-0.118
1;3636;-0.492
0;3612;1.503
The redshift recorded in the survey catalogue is 1.46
